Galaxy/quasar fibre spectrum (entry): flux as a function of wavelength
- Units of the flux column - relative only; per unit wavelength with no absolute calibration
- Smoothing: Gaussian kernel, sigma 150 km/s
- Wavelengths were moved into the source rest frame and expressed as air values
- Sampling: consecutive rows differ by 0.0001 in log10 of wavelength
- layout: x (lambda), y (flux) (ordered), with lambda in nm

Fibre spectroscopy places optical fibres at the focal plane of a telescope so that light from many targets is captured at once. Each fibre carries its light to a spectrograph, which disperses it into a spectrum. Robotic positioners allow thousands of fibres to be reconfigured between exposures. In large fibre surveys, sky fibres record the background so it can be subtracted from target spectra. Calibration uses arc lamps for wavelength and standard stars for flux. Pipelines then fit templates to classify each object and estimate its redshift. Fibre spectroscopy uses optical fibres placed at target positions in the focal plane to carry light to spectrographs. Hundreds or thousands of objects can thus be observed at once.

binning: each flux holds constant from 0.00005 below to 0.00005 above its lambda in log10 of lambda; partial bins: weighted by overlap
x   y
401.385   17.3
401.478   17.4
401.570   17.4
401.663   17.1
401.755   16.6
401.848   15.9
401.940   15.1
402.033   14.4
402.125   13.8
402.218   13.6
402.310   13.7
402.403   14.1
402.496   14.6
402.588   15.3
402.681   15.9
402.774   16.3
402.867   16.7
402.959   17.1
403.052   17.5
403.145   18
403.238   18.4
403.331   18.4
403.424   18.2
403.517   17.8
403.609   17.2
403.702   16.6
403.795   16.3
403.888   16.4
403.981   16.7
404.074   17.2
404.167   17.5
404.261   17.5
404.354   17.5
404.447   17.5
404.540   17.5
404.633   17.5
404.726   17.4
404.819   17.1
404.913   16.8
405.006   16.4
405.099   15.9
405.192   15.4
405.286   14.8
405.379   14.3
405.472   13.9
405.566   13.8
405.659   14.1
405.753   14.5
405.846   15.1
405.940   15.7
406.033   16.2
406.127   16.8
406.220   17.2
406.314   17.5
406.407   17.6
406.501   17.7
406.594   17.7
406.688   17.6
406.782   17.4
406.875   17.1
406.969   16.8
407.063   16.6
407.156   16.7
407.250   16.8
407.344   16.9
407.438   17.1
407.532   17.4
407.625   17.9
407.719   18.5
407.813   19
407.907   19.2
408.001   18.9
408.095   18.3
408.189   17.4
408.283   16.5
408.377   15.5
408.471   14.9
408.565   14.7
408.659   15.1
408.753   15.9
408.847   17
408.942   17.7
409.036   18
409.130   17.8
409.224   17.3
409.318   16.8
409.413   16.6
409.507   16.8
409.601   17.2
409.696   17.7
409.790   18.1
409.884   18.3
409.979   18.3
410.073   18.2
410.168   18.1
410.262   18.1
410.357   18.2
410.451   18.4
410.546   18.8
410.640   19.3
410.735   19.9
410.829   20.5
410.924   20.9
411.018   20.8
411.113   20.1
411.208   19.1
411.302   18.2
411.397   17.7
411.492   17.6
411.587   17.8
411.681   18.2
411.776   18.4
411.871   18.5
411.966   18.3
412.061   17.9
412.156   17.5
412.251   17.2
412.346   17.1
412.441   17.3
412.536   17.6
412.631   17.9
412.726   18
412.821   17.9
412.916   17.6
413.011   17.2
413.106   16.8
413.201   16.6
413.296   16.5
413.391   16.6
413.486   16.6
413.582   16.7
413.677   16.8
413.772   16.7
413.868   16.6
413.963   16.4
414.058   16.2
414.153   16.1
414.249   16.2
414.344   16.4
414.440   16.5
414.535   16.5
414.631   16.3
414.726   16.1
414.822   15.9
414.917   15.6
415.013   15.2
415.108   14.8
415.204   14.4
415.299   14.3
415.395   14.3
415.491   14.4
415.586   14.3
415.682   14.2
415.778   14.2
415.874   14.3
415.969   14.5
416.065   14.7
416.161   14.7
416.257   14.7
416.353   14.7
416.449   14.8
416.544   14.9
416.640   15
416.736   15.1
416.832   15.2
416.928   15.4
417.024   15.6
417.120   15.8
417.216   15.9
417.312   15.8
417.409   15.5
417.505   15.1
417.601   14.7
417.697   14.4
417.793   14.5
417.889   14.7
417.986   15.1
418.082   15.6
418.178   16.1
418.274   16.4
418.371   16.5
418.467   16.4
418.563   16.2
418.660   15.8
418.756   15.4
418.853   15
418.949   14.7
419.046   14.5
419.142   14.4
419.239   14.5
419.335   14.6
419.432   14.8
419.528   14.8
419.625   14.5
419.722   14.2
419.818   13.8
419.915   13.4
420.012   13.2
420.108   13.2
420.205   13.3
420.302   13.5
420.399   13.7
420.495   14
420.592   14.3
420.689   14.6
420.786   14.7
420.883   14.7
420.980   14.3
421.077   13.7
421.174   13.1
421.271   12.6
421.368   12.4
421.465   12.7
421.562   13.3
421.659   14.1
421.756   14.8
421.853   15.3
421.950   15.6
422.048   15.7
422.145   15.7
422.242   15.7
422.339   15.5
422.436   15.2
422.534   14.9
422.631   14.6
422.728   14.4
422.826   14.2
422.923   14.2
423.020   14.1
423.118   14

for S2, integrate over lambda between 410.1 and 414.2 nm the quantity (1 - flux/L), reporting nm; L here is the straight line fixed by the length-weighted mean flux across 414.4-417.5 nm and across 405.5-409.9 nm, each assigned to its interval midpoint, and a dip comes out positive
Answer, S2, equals -0.497 nm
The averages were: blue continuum 16.9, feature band 17.9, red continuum 15.1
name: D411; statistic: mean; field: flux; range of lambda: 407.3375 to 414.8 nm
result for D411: 17.5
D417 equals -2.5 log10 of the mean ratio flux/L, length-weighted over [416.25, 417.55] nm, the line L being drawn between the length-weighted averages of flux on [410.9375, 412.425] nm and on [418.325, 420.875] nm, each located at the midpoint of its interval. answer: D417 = 0.04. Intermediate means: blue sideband 18.3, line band 15.3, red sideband 14.5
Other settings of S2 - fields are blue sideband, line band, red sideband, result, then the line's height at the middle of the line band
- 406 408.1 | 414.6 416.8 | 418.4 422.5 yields 0.098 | 15.5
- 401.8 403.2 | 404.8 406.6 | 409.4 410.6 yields 0.074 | 16.5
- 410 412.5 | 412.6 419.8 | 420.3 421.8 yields 0.258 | 16.1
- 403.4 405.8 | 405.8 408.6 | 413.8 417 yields -0.176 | 16.1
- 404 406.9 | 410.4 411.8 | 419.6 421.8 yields -0.327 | 15.4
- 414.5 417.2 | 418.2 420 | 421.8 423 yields 0.007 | 15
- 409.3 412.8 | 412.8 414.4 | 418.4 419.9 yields 0.049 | 17.2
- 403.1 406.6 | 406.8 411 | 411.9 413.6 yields -0.164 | 17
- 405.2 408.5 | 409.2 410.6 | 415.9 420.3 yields -0.140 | 16.2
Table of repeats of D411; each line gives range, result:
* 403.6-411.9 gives 17.3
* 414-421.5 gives 14.8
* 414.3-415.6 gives 15.4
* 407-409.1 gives 17.1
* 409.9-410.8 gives 18.6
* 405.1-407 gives 16.1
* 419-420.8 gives 14.1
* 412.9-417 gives 15.6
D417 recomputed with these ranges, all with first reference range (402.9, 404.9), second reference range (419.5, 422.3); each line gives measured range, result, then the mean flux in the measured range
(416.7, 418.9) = -0.057 mag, 15.5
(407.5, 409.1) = -0.041 mag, 17.2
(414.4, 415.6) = -0.005 mag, 15.3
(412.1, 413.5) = -0.105 mag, 17.3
